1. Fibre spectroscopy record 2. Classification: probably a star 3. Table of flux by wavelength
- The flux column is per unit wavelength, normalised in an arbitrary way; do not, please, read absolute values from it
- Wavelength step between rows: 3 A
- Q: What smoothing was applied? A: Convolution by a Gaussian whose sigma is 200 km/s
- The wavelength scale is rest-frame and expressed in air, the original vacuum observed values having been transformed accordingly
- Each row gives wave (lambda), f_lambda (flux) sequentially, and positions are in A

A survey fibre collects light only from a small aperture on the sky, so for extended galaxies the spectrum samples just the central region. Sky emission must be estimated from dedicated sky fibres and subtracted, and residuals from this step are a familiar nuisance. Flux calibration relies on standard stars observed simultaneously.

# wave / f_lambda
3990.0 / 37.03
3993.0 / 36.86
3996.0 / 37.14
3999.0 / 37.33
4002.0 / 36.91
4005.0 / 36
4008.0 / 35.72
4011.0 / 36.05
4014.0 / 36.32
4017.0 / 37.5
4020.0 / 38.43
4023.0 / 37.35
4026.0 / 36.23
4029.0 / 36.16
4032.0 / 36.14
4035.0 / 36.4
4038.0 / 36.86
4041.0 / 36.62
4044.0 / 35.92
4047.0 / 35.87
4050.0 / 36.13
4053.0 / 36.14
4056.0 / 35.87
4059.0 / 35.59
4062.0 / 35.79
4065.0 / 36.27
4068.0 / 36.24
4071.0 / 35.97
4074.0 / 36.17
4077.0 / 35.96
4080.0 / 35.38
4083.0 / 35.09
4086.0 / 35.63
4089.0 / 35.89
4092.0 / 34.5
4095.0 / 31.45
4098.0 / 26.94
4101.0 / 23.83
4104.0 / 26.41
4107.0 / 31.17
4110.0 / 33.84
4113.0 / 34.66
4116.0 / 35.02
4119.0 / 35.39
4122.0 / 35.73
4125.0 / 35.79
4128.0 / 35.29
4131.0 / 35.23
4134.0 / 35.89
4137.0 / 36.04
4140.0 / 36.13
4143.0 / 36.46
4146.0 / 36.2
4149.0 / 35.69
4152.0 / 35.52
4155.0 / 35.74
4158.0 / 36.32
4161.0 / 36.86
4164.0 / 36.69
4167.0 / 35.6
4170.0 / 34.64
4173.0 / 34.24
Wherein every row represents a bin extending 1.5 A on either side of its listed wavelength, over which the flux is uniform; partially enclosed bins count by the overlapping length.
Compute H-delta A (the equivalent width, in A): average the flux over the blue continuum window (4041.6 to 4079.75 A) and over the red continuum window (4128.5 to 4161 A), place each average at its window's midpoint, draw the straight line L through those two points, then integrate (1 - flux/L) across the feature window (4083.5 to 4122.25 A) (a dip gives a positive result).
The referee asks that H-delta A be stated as 3.9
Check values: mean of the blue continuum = 36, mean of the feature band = 32.3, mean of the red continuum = 35.9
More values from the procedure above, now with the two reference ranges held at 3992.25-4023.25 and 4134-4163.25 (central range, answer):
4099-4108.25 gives 2.37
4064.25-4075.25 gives 0.11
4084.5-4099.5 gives 1.45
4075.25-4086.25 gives 0.29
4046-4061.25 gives 0.29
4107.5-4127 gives 0.75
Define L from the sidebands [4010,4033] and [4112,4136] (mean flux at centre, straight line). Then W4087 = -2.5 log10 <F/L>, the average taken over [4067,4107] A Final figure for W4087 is 0.09 mag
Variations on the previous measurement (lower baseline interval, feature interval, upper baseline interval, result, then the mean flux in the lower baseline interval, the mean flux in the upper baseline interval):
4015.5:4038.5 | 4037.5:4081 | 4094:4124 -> -0.04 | 36.9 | 31.5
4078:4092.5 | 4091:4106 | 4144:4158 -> 0.24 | 35.4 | 35.9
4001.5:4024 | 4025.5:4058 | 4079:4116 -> -0.03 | 36.8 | 32.1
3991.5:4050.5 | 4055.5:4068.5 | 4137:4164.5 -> 0.02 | 36.6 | 36.2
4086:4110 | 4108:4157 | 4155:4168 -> -0.06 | 30.6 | 36.3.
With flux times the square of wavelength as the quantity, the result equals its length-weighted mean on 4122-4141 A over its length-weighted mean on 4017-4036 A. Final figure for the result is 1.02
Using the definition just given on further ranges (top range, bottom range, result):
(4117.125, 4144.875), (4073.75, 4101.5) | 1.10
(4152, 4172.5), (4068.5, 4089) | 1.04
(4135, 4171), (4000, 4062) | 1.05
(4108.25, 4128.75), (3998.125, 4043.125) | 1.00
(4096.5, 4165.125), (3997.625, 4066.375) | 0.99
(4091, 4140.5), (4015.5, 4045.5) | 0.94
